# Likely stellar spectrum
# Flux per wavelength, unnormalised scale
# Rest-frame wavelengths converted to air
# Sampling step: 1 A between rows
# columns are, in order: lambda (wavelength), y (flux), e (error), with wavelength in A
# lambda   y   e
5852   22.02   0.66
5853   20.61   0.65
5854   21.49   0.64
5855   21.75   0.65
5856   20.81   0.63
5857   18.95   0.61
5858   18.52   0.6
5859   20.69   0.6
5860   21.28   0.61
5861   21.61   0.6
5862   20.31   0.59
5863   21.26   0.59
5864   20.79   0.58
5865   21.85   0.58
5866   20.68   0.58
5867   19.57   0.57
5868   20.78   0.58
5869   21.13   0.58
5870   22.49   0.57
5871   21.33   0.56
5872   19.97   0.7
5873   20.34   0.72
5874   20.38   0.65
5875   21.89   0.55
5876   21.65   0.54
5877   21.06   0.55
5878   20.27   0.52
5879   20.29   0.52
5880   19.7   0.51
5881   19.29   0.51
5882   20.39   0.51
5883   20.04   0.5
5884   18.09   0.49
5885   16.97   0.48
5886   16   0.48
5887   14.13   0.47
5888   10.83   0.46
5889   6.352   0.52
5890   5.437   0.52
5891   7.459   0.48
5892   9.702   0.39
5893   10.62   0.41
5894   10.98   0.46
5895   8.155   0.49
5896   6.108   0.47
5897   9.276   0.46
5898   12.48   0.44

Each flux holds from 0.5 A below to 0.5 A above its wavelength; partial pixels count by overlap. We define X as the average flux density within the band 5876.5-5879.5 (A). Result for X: 20.5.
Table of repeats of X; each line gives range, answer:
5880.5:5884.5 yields 19.5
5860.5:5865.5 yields 21.2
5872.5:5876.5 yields 21.1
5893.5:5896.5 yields 8.41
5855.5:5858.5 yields 19.4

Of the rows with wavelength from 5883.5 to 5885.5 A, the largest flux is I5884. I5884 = 18.09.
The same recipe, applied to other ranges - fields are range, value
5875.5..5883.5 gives 21.65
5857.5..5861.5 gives 21.61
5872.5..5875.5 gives 21.89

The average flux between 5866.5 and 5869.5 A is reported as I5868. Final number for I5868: 20.5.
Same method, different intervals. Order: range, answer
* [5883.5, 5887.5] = 16.3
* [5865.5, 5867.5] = 20.1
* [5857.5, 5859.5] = 19.6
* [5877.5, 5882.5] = 20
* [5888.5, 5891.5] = 6.42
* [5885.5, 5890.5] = 10.5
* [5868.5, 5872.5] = 21.2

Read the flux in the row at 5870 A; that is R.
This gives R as 22.49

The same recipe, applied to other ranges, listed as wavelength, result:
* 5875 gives 21.89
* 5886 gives 16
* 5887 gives 14.13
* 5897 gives 9.276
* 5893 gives 10.62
